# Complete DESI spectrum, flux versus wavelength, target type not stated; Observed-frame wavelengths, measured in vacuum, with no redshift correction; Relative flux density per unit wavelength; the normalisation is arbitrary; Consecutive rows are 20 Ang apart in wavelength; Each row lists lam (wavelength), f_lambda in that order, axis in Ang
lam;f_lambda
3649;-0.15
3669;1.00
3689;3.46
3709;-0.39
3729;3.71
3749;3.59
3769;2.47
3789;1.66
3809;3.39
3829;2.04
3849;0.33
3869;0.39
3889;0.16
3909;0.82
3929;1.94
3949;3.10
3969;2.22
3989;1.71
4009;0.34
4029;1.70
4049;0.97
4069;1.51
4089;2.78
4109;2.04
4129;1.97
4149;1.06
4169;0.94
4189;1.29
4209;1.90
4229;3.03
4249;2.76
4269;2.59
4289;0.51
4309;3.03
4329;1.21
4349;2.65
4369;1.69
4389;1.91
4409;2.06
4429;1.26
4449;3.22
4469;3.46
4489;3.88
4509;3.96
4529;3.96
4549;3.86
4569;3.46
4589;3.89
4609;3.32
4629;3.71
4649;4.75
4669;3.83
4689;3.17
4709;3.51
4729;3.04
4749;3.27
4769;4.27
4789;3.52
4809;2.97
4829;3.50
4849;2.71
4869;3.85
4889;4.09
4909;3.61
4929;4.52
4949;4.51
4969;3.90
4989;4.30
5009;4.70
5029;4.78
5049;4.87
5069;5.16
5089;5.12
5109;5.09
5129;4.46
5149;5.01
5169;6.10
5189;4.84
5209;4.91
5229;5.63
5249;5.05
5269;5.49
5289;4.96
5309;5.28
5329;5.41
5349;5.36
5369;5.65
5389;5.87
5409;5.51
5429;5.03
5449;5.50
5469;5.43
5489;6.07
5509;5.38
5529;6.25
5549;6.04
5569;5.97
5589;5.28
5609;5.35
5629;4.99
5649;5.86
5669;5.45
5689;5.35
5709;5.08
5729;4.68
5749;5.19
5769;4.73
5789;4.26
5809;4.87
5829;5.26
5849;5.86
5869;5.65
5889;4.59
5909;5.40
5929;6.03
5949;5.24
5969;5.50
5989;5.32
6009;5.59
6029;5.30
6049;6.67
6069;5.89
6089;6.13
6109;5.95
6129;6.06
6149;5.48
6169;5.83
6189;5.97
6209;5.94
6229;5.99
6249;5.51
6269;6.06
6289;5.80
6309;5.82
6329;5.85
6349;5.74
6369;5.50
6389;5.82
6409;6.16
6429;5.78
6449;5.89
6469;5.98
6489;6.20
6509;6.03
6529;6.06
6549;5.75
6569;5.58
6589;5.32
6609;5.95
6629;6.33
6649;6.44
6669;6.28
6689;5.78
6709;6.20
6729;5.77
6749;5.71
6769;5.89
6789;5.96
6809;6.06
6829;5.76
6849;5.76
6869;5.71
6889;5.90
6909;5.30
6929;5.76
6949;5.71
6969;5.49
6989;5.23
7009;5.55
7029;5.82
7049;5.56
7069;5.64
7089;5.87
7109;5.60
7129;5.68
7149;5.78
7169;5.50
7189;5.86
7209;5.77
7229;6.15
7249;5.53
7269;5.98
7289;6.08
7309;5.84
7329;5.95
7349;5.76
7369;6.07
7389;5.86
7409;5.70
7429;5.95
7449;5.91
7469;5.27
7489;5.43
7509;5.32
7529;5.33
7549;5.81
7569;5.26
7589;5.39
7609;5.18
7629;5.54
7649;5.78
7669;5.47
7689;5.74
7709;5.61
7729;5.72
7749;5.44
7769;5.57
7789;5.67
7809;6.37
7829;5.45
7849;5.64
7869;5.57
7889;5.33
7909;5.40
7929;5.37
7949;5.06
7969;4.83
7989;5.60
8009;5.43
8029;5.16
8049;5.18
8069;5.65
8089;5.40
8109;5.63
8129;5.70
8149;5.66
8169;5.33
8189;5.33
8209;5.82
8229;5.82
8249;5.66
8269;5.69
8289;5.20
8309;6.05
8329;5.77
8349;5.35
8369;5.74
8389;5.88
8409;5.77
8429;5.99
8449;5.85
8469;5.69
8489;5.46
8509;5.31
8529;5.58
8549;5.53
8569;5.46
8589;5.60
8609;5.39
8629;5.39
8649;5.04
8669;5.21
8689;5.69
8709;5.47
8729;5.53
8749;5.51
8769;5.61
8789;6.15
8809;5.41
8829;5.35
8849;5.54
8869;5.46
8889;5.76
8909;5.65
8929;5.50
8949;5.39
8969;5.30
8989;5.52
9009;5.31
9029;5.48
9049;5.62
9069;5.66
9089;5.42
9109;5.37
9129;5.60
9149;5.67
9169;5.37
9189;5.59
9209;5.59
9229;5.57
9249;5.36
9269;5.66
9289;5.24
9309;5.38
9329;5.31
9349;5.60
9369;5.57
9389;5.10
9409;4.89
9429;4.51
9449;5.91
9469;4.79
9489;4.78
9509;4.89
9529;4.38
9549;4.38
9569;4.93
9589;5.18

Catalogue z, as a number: 0.12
